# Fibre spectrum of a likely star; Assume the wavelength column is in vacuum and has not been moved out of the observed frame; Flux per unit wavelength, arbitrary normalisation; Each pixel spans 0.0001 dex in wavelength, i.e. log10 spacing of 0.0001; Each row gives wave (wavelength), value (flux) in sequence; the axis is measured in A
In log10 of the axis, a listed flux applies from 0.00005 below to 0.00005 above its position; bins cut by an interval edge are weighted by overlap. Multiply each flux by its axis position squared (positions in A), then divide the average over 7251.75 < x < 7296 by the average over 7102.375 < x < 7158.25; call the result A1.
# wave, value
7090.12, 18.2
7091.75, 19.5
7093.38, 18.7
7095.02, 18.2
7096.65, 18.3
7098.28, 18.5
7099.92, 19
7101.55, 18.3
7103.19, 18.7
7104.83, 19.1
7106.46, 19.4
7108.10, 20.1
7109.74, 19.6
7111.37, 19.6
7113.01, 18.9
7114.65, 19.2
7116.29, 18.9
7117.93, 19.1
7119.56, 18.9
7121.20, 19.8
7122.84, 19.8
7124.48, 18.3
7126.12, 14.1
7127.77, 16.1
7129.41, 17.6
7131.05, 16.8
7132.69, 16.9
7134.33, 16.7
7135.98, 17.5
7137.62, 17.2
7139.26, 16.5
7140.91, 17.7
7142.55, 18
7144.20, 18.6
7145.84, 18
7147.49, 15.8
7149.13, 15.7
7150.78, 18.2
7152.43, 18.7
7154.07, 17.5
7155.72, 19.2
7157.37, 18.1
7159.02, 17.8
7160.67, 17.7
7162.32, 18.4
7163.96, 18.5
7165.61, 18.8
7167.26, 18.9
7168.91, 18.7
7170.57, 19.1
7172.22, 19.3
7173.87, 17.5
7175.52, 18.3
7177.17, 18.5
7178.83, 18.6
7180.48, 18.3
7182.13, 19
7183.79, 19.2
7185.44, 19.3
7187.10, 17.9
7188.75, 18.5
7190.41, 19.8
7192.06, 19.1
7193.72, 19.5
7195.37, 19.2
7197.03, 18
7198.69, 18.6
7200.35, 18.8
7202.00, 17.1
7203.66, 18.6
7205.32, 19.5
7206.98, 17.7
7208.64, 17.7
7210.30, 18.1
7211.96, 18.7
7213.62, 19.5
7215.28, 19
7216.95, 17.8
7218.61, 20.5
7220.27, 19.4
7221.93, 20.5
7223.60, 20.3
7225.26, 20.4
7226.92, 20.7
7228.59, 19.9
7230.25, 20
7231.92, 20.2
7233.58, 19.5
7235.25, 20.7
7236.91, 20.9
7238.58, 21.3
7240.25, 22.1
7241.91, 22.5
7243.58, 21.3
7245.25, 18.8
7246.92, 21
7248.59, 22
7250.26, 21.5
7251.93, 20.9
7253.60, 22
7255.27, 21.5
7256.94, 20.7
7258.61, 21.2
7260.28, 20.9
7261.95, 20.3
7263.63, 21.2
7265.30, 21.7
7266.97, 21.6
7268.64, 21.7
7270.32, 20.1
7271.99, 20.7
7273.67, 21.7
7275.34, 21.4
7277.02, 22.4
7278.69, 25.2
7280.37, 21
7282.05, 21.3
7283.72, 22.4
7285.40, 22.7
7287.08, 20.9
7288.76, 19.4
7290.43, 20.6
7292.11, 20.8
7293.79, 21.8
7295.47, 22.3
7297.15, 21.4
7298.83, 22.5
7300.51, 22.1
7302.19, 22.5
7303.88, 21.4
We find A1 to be 1.2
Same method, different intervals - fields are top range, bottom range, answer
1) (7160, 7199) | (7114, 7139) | 1.07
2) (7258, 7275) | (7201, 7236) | 1.11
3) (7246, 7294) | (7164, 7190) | 1.18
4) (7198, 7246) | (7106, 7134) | 1.10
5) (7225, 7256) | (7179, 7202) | 1.13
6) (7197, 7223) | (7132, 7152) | 1.11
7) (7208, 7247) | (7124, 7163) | 1.18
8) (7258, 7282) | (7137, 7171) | 1.24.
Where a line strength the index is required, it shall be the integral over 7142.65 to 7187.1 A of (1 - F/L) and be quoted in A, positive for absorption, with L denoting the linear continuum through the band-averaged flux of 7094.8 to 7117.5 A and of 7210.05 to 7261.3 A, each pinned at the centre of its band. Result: 3.1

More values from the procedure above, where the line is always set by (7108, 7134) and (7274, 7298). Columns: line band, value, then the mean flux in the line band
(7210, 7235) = 0.8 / 19.7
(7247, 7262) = -0.2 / 21.3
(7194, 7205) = 0.8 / 18.5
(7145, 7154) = 0.7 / 17.3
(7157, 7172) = 0.5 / 18.5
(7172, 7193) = 0.9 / 18.7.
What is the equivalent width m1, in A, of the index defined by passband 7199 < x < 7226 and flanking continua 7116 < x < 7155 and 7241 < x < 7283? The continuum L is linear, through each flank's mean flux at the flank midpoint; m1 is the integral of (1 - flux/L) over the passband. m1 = 1.3 A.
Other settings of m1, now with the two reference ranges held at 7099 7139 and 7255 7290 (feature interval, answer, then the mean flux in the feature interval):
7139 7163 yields 1.5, 17.7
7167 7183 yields 0.7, 18.6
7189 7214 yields 1.7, 18.6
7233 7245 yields -0.2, 21.1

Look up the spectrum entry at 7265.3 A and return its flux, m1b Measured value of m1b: 21.7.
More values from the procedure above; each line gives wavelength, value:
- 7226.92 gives 20.7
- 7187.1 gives 17.9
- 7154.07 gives 17.5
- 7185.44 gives 19.3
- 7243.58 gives 21.3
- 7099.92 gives 19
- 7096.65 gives 18.3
